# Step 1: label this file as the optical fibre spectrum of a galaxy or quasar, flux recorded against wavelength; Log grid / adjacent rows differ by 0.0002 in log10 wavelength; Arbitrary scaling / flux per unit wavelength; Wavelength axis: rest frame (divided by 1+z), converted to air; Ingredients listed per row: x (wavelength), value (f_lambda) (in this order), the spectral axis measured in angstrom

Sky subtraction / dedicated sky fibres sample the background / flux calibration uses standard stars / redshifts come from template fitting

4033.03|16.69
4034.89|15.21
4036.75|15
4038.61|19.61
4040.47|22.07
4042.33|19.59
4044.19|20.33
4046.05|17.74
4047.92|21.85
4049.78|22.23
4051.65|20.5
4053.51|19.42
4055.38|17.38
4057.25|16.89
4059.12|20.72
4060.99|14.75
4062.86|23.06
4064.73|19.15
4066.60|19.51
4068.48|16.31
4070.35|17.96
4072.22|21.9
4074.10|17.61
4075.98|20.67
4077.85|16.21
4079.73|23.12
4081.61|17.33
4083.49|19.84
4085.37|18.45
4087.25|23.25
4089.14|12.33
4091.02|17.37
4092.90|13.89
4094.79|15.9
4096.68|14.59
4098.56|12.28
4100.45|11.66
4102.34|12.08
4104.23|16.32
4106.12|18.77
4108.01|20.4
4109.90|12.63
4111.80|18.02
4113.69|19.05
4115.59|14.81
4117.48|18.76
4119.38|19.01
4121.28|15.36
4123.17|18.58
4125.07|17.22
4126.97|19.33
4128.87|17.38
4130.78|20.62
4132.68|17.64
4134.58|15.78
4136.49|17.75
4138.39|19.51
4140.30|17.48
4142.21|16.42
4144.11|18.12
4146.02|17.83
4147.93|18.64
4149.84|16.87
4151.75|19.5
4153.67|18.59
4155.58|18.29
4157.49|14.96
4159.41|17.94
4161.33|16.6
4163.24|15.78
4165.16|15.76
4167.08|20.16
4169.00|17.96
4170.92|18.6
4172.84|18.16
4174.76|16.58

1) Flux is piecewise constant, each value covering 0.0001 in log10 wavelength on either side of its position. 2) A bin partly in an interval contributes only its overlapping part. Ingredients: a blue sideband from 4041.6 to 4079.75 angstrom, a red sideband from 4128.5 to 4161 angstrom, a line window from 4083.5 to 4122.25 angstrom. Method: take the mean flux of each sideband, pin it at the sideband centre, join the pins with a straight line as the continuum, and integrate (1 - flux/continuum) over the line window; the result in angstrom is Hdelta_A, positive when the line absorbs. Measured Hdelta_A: 4.6 angstrom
